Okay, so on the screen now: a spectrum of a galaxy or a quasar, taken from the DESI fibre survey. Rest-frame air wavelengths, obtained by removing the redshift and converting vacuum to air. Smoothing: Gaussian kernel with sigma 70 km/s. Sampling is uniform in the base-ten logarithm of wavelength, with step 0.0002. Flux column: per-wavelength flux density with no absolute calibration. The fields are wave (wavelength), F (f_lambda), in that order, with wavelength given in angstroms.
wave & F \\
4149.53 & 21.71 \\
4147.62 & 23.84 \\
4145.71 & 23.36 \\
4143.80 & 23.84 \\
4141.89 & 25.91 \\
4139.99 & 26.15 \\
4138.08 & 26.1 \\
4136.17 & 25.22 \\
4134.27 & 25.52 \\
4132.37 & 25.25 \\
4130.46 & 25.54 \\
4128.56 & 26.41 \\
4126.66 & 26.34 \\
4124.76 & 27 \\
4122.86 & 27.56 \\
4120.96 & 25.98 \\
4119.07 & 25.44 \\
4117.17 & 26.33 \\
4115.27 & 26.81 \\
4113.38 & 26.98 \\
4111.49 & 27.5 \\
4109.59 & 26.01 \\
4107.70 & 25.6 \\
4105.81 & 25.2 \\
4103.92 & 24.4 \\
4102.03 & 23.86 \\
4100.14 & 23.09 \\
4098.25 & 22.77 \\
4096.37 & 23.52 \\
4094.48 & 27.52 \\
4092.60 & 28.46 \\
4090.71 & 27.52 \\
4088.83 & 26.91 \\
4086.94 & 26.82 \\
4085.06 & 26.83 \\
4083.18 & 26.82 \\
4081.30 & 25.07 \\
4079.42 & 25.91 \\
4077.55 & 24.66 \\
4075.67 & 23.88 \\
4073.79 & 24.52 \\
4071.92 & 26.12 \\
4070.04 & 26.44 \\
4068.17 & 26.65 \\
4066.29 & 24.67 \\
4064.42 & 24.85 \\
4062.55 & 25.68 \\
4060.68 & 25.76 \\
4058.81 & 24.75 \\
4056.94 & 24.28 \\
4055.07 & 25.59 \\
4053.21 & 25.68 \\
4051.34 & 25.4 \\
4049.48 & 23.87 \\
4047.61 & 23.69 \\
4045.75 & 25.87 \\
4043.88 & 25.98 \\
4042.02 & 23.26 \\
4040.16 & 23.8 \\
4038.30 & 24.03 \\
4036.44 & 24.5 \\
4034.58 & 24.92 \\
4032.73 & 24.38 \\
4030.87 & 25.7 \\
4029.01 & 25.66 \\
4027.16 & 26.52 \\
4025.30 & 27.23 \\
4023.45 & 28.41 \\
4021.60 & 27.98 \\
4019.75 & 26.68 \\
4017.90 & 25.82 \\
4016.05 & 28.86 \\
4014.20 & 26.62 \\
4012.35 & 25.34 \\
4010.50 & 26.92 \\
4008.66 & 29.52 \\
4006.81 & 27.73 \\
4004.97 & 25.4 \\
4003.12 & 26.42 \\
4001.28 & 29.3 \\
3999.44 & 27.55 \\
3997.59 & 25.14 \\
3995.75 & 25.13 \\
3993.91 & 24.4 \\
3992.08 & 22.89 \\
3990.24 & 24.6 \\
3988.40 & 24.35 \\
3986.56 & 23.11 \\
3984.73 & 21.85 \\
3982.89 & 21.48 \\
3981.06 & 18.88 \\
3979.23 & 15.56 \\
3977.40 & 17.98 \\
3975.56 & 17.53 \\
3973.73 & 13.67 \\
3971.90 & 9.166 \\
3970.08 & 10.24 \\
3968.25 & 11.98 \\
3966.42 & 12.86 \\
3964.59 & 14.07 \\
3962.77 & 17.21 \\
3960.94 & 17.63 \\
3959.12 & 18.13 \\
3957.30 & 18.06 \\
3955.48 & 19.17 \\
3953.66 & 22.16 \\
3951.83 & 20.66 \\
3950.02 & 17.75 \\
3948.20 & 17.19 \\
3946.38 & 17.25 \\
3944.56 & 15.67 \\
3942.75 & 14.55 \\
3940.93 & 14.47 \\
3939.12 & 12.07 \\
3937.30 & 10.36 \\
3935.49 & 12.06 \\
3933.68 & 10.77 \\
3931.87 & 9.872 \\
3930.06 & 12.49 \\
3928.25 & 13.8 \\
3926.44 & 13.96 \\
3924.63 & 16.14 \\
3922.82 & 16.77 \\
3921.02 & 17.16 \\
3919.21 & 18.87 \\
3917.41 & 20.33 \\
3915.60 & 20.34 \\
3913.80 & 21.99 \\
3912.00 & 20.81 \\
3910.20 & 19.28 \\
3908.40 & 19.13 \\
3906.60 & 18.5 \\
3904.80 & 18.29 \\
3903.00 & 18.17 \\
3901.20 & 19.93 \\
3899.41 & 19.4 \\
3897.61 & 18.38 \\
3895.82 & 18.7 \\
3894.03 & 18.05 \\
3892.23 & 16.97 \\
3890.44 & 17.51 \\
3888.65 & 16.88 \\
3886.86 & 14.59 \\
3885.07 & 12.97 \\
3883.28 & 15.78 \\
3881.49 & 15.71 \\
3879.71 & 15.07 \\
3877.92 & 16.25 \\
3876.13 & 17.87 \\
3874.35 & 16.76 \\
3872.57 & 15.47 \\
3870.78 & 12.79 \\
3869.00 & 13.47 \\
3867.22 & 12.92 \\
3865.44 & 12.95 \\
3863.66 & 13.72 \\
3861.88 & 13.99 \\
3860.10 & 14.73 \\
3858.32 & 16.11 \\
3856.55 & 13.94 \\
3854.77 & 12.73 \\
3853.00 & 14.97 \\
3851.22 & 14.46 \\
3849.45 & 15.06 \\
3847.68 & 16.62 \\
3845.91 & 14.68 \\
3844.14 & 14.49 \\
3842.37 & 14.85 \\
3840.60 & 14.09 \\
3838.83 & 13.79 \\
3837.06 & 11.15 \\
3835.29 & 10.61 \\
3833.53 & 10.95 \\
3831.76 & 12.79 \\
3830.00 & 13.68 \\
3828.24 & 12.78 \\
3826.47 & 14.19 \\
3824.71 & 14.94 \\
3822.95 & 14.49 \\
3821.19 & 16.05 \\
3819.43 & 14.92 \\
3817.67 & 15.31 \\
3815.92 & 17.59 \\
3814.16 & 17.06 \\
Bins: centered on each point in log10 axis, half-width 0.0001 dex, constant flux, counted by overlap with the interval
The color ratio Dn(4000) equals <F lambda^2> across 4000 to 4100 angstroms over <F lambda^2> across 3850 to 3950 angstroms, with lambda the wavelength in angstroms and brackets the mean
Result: 1.75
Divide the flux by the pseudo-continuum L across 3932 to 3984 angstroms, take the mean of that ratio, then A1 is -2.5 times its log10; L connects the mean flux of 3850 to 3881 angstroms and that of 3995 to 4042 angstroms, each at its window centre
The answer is 0.36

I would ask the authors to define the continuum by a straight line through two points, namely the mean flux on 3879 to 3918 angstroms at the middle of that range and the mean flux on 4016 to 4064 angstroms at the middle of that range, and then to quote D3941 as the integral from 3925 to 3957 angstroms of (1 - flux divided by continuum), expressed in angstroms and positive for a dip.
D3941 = 8.3 angstroms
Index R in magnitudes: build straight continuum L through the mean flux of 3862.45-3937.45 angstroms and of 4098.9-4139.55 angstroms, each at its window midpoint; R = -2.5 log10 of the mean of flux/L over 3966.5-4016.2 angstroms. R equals -0.085 mag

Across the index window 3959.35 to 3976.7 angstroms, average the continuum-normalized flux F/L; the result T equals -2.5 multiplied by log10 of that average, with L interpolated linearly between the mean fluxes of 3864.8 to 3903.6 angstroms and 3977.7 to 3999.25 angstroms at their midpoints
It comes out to 0.45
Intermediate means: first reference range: 16.2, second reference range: 22.5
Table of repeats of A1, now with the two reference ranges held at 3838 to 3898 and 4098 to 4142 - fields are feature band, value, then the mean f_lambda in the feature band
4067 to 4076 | -0.08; 25.6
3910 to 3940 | 0.12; 15.6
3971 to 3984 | 0.20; 16.4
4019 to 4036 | -0.20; 26.3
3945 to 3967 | 0.07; 17.7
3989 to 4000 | -0.21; 24.8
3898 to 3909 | -0.13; 18.9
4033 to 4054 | -0.10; 24.6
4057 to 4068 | -0.08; 25.2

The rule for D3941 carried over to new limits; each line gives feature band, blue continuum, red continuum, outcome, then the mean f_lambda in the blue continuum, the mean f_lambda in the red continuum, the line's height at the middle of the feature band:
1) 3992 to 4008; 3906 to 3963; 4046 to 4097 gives -4.0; 16.7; 25.6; 21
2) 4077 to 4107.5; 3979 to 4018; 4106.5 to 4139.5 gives 0.4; 25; 26.2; 25.9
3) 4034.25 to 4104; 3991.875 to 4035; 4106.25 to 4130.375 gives 3.3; 26.5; 26.4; 26.5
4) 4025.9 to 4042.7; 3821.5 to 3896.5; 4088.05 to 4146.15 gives -2.0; 14.6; 25.8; 22.2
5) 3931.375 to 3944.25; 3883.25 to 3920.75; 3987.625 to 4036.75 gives 5.3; 18.4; 26.3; 20.9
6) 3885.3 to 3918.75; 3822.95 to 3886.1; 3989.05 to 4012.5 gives -0.9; 14.2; 26.2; 18.1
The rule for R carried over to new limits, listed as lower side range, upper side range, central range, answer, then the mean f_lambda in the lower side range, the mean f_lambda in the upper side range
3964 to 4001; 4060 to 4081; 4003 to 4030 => -0.24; 19.4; 25.4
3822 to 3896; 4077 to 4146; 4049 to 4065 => -0.08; 14.6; 25.8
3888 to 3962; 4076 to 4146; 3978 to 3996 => -0.11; 17.1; 25.8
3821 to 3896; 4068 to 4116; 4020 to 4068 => -0.09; 14.6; 25.7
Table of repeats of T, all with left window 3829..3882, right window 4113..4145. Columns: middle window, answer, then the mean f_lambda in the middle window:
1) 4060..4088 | -0.09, 25.6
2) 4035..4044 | -0.10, 24.2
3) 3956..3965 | 0.09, 17.3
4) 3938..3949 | 0.19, 15.1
